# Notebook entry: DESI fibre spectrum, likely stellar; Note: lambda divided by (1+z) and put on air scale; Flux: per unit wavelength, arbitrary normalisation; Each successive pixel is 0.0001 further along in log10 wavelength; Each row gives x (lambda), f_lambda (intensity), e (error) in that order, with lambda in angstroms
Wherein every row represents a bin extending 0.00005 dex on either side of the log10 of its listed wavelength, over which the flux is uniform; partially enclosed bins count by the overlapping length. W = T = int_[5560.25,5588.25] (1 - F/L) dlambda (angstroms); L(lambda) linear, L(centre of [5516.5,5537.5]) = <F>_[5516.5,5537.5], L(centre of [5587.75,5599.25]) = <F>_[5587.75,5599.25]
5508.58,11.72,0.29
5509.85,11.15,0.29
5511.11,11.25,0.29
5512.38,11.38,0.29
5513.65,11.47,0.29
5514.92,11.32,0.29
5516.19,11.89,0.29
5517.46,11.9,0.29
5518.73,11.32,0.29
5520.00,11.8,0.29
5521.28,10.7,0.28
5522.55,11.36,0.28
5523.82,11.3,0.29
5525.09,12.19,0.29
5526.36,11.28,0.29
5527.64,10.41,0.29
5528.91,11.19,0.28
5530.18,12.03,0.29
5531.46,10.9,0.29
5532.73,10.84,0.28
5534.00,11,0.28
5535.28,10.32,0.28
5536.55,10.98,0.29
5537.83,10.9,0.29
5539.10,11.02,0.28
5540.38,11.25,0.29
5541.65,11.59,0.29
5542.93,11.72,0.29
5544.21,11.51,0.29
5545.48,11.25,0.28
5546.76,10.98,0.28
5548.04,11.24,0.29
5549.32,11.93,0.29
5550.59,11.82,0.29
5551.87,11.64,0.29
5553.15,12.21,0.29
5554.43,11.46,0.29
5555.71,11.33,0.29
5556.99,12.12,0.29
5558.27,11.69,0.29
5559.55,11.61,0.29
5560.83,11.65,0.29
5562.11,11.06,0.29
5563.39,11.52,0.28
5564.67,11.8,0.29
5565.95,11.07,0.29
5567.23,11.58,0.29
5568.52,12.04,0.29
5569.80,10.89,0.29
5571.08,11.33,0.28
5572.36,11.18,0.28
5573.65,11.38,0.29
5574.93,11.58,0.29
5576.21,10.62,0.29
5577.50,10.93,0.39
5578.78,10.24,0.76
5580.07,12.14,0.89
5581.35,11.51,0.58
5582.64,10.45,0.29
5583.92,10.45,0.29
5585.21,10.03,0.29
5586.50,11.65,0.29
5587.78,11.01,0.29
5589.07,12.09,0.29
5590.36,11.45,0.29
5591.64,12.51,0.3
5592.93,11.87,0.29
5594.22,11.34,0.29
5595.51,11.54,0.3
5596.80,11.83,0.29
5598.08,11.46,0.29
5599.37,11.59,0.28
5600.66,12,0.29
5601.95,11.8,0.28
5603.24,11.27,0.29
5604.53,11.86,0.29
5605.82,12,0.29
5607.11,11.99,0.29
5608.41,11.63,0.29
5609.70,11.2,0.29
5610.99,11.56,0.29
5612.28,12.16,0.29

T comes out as 0.9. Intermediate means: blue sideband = 11.2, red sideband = 11.7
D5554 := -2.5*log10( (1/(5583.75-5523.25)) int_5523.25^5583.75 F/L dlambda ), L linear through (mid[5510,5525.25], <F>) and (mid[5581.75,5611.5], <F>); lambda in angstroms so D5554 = 0.01 mag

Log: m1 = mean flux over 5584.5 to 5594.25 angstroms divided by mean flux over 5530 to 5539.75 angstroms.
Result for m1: 1.0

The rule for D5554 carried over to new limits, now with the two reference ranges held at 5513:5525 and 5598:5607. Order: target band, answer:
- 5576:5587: 0.08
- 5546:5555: 0.00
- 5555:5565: 0.00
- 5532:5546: 0.04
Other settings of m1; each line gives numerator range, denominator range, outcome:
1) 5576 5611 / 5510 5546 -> 1.01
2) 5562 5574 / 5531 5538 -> 1.05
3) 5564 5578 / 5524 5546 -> 1.01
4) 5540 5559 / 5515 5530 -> 1.02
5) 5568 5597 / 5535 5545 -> 1.01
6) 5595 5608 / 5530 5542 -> 1.06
